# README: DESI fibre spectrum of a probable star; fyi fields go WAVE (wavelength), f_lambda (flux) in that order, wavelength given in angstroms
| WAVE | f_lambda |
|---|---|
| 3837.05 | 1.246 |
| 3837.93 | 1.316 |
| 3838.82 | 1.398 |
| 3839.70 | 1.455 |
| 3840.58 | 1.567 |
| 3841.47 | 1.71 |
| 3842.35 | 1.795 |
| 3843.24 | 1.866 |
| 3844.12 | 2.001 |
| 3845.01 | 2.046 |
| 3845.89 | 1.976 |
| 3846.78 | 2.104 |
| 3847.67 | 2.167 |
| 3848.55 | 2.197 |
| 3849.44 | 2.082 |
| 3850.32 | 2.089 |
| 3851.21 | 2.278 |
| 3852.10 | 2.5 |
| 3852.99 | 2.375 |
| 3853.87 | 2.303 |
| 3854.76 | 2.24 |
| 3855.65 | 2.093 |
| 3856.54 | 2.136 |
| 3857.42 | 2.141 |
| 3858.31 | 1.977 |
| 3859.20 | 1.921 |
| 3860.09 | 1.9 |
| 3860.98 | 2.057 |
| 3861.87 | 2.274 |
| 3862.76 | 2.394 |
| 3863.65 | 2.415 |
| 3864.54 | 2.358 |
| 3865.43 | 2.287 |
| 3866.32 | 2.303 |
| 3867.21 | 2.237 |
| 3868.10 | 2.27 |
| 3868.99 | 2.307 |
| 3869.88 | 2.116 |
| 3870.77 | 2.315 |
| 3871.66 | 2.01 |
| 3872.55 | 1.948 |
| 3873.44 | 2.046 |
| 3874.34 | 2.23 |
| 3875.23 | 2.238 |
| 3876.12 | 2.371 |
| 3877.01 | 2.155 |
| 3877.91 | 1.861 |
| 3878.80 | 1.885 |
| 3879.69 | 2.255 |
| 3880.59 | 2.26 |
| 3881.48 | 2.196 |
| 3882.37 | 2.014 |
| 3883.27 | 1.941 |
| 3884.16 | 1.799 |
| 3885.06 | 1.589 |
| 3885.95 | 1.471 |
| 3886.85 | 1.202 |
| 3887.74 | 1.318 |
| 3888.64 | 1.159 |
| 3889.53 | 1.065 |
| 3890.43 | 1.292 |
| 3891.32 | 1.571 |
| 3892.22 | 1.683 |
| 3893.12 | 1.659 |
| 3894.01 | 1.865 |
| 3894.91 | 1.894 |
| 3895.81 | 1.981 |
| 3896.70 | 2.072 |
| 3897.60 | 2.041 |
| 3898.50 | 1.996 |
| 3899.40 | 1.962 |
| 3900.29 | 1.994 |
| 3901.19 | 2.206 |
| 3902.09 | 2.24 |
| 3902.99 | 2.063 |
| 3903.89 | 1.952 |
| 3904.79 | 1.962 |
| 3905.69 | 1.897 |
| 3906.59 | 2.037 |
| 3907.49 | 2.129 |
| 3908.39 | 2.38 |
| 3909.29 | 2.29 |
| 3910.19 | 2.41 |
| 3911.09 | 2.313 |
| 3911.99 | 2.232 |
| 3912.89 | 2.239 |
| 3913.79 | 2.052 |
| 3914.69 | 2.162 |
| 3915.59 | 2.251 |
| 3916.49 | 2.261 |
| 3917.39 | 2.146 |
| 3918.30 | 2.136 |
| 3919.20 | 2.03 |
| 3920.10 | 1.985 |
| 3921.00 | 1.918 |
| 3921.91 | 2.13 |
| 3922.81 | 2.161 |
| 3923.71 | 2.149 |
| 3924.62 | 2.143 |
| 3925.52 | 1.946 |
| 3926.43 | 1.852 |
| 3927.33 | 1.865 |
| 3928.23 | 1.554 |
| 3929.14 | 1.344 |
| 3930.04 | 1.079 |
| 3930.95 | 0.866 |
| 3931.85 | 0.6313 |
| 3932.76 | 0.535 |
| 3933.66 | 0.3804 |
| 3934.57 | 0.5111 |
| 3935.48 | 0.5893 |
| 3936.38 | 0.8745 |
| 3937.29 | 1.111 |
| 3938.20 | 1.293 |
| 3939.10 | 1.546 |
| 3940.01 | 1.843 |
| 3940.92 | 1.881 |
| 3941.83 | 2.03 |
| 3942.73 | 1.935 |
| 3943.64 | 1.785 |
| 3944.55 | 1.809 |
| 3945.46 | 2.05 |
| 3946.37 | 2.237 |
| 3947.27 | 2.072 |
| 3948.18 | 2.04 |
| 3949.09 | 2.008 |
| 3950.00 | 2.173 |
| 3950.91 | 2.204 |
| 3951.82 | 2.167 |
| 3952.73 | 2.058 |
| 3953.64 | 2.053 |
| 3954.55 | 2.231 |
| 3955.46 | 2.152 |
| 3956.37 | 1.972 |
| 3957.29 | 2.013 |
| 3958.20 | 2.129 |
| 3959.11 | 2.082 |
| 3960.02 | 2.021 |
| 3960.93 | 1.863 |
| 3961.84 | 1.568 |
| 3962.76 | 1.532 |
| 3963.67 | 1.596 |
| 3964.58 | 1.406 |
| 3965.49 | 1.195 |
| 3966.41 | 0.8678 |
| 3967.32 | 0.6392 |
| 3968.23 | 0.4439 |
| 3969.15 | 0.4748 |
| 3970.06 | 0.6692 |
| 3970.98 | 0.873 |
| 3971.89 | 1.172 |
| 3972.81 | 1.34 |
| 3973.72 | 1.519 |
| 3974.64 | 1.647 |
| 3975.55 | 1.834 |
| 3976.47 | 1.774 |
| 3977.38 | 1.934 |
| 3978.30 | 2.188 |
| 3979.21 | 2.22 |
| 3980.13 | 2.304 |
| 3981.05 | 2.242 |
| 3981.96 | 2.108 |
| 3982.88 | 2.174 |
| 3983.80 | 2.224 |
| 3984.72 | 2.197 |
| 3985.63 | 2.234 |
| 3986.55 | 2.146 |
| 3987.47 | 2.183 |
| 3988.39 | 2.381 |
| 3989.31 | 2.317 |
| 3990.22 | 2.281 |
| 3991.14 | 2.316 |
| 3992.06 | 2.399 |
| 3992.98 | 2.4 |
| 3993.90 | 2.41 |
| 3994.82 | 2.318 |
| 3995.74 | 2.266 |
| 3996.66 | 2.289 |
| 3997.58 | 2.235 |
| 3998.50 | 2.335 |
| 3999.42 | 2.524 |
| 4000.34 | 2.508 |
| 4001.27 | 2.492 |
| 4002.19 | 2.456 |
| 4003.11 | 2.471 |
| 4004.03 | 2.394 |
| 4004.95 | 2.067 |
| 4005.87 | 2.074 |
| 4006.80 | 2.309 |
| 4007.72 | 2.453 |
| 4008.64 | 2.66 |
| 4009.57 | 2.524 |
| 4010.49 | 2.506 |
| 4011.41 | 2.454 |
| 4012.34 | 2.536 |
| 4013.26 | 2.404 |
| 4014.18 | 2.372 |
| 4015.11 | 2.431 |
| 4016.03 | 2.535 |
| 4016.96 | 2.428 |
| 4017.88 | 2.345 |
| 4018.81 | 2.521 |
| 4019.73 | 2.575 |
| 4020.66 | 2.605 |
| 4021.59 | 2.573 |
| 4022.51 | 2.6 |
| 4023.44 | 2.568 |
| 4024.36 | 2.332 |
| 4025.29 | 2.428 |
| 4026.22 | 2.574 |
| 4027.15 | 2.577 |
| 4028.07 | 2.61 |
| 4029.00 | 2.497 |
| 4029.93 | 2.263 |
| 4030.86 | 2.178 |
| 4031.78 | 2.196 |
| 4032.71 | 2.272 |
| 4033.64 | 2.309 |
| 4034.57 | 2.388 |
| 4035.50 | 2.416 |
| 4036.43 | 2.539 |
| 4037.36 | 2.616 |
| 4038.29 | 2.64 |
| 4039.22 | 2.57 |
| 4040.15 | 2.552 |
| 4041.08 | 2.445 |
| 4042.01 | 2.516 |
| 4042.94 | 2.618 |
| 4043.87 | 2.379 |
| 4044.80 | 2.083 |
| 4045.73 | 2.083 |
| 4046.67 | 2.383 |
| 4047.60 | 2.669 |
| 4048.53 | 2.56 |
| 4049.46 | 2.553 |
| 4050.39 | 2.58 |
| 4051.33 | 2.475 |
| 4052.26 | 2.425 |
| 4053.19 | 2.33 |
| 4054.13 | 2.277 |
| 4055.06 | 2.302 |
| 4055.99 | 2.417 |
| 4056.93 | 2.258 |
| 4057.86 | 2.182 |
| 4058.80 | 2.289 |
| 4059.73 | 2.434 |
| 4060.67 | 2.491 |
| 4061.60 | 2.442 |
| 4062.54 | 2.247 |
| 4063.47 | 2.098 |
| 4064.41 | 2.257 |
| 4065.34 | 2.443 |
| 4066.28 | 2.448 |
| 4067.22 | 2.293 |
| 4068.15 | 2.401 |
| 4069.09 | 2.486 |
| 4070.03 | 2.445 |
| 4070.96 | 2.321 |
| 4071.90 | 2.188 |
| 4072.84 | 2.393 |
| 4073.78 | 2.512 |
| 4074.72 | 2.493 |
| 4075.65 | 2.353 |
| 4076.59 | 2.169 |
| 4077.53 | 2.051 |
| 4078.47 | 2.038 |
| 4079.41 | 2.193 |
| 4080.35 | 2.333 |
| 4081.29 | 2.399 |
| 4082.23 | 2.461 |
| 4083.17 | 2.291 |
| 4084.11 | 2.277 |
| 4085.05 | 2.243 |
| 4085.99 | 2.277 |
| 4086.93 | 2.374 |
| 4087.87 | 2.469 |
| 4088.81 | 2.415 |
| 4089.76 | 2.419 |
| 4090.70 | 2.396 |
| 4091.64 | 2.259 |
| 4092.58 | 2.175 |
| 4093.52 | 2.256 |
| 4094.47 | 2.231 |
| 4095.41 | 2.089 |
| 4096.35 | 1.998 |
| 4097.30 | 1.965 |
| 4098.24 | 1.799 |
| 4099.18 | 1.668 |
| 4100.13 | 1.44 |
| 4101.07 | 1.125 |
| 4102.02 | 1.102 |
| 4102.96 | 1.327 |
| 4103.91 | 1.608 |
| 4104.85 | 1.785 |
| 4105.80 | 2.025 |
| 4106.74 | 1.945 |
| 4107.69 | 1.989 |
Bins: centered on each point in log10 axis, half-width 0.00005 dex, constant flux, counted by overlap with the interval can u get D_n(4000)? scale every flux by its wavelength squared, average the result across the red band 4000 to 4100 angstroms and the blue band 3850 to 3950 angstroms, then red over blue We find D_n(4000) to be 1.3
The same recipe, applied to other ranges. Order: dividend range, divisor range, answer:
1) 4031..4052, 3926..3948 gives 1.82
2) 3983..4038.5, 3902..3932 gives 1.28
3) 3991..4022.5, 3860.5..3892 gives 1.31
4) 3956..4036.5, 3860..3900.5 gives 1.15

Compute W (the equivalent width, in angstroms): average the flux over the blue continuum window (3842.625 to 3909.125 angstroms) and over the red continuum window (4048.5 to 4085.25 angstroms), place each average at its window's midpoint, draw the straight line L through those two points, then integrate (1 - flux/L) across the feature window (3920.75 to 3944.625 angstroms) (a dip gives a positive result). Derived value 7.4 angstroms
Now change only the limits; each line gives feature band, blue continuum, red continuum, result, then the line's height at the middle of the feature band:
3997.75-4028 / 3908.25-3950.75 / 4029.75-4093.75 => -4.4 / 2.14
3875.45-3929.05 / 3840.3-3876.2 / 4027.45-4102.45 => 5.3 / 2.17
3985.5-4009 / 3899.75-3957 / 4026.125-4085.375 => -2.3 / 2.14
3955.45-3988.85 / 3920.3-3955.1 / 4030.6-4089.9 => 2.9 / 1.86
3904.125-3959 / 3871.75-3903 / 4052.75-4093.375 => 3.8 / 1.98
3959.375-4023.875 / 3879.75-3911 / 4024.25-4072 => 4.3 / 2.21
